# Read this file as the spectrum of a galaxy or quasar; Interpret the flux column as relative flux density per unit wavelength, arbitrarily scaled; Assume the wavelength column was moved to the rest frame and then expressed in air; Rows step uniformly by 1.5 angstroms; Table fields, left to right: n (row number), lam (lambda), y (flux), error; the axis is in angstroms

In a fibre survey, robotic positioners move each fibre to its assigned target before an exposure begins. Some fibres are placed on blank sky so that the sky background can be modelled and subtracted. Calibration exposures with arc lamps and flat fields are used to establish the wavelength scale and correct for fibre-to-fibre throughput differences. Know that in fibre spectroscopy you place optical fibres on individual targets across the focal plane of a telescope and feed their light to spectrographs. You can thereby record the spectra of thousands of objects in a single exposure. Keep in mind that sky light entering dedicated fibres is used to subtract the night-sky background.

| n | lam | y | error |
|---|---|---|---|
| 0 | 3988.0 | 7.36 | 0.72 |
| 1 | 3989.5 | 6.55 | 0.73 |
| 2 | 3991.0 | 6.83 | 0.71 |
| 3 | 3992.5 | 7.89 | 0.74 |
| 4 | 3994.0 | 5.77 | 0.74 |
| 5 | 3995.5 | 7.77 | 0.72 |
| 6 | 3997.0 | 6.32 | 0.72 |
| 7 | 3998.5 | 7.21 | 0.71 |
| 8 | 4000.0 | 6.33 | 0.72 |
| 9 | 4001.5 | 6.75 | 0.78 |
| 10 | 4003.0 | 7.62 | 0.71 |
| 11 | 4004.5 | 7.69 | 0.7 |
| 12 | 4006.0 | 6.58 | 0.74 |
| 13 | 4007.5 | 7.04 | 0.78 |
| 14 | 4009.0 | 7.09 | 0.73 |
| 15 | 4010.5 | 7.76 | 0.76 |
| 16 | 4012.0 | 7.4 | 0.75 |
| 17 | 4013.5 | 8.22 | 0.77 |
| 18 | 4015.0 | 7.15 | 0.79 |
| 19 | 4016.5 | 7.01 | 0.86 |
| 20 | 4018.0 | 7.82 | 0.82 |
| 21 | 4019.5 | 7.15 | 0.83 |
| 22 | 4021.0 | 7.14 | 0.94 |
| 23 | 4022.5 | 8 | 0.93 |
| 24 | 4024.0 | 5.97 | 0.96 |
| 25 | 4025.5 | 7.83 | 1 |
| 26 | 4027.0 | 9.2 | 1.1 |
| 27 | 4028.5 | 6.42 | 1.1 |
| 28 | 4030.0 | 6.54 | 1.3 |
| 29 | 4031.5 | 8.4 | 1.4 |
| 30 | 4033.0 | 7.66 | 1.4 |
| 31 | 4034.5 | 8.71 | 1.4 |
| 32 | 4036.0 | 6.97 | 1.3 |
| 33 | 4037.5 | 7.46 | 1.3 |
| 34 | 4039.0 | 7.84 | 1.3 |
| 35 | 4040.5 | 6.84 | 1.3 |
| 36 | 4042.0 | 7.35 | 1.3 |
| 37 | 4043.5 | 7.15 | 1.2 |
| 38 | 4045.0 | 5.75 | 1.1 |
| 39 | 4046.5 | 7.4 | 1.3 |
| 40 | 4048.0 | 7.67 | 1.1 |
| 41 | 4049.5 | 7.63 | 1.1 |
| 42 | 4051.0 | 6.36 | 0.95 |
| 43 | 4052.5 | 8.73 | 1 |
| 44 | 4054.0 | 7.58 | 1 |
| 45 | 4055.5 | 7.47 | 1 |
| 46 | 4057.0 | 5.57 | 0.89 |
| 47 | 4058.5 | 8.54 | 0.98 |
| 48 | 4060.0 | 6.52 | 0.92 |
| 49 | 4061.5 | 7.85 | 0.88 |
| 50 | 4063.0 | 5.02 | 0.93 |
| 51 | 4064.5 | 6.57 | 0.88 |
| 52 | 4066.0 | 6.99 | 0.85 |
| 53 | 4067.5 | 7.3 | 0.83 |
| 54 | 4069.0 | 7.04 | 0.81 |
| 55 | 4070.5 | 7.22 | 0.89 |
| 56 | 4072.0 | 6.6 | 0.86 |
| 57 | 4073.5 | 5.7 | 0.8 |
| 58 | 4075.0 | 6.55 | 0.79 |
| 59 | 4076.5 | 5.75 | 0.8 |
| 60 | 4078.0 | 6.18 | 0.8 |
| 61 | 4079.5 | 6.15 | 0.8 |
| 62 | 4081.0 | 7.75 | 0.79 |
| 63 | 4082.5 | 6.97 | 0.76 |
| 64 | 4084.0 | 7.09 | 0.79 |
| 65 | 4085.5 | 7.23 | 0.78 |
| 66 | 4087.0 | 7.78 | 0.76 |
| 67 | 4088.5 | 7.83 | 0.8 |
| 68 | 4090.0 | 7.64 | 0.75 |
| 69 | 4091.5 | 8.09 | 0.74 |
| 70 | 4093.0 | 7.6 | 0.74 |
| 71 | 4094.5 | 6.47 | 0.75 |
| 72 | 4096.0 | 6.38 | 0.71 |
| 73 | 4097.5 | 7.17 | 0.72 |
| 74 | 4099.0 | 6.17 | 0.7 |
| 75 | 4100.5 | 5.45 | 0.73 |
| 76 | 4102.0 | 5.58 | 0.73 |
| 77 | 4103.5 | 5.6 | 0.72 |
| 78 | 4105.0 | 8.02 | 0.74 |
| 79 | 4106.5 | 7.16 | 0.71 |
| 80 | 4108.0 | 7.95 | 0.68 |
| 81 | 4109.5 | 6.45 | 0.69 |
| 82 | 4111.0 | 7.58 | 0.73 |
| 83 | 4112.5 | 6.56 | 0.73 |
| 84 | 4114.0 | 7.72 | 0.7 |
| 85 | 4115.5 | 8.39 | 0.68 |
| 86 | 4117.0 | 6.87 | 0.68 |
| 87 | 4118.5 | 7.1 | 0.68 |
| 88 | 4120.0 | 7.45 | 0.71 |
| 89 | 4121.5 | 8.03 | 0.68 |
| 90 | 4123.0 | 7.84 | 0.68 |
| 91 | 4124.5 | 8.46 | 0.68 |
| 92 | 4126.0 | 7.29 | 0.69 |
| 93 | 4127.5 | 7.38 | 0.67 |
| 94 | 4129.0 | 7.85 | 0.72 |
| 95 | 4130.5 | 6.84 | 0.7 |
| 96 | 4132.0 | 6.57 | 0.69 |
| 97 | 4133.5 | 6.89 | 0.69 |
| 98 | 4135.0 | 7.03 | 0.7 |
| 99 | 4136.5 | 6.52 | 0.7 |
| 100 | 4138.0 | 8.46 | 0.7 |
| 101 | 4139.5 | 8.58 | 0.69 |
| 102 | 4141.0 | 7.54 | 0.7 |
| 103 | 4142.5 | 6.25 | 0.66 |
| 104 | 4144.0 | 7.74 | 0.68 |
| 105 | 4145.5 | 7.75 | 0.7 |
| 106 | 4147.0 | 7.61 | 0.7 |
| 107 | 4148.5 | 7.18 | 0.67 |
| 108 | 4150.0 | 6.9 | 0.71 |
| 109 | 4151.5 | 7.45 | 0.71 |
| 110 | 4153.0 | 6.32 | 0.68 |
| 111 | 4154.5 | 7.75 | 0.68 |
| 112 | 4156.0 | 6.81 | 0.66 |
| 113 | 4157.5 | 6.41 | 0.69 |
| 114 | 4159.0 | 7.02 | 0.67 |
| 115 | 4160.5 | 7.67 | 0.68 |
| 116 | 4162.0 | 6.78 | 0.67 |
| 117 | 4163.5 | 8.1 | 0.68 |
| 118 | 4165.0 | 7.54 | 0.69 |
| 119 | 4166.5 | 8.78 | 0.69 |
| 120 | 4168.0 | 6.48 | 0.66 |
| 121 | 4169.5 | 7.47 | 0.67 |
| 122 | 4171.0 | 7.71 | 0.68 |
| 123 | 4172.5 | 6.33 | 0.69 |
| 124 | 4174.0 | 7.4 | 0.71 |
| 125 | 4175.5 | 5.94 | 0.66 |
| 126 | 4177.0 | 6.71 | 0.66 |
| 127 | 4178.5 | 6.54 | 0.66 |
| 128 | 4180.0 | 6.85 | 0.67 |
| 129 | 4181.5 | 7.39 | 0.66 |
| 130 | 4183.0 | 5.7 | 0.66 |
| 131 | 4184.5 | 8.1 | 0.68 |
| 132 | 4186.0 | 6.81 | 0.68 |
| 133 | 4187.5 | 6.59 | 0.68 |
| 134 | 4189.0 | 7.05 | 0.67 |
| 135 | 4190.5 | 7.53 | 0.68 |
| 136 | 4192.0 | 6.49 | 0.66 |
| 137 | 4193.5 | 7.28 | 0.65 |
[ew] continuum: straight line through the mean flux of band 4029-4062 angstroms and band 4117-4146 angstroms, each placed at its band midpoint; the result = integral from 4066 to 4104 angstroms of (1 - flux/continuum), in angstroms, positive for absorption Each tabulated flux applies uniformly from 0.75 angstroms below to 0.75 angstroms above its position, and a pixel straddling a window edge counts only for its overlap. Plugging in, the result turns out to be 3.1 angstroms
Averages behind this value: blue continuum 7.35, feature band 6.78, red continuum 7.43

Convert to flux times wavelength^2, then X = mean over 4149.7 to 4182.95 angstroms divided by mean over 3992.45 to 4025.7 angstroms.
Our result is 1.07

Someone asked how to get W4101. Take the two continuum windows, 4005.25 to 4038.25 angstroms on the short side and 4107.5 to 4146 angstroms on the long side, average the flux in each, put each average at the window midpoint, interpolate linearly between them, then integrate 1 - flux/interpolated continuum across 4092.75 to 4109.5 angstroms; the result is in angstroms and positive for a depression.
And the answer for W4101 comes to 1.7 angstroms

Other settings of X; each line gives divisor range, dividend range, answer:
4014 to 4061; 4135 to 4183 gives 1.04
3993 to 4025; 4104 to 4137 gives 1.09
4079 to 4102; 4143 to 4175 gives 1.07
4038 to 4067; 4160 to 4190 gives 1.06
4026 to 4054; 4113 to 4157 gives 1.04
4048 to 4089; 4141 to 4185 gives 1.07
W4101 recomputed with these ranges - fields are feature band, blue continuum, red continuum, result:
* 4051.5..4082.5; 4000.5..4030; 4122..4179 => 1.9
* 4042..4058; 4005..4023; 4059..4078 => -0.7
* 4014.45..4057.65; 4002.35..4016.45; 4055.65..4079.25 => -1.9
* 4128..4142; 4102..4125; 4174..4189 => -0.4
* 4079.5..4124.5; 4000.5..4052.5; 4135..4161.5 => 0.8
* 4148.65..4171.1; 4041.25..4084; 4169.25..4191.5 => -1.1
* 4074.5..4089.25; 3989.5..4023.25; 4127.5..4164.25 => 0.6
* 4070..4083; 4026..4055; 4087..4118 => 1.3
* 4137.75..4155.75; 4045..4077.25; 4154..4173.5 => -0.5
